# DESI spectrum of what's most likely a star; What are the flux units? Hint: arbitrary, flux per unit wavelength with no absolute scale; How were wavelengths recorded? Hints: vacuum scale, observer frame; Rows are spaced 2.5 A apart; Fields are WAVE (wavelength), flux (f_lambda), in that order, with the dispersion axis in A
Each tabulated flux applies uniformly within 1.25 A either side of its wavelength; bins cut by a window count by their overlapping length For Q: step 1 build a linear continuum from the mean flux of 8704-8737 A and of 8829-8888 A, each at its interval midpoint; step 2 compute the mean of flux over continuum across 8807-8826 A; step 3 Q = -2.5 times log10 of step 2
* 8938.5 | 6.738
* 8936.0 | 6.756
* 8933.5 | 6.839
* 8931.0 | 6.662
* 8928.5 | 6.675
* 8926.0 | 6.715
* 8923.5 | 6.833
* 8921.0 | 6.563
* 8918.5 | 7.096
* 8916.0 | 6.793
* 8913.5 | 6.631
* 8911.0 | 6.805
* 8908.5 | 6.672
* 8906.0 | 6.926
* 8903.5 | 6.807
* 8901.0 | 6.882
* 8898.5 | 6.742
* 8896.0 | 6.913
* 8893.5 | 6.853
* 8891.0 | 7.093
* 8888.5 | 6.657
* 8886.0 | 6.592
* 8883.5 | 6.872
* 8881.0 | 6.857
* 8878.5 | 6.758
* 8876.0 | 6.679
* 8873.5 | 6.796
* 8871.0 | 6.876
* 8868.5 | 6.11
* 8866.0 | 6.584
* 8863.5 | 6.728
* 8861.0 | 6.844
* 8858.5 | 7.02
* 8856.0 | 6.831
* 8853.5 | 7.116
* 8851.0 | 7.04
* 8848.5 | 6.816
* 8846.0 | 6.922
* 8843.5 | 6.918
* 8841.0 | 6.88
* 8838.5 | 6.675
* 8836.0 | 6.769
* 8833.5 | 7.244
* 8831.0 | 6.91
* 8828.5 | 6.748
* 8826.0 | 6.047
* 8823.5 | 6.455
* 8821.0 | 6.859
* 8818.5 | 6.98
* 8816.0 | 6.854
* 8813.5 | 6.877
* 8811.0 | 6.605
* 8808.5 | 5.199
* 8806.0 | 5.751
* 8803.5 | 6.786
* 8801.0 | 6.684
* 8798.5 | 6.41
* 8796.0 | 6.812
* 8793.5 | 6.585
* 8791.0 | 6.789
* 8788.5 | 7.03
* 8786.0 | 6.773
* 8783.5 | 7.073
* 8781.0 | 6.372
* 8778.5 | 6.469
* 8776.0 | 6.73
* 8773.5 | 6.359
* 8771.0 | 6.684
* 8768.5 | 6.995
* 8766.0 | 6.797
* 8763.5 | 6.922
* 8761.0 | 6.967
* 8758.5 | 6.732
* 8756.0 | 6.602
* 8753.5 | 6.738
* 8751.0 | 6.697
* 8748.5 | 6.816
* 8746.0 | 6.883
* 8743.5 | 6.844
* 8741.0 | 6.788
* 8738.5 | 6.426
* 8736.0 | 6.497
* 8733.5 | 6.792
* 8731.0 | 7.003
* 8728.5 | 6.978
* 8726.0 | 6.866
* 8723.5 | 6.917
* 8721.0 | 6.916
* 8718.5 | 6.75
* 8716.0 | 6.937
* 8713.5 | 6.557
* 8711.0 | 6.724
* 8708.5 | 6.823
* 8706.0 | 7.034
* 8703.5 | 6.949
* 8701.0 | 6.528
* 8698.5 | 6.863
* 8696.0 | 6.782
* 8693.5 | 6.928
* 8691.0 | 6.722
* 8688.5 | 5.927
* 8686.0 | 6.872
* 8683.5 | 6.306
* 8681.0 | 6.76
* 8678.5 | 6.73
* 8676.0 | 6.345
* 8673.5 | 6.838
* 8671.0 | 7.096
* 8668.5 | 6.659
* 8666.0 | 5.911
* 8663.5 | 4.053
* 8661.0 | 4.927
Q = 0.05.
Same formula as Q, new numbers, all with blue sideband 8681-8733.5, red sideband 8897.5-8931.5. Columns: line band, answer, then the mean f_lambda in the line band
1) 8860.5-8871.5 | 0.029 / 6.6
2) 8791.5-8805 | 0.020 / 6.65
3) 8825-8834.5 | 0.005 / 6.74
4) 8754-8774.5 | 0.001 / 6.76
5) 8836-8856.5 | -0.019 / 6.89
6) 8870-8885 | -0.005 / 6.8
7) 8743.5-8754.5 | -0.003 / 6.79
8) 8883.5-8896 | -0.007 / 6.82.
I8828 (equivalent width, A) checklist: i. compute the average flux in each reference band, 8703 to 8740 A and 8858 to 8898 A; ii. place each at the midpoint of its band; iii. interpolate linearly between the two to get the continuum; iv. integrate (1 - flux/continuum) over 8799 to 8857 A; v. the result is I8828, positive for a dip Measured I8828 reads 0.7 A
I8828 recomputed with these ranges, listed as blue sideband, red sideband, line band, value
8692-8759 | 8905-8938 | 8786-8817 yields 1.1 A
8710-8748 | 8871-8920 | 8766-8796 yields 0.3 A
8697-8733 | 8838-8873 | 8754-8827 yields 2.1 A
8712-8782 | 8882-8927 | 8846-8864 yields -0.4 A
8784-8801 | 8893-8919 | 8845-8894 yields 0.0 A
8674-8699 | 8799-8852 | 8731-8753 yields -0.3 A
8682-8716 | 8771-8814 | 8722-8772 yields -1.3 A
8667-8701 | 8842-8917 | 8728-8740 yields 0.0 A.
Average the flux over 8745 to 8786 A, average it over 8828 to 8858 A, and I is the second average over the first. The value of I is 1.0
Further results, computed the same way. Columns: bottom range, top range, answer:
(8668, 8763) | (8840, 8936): 1.01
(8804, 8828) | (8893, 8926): 1.06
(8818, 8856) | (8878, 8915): 1.00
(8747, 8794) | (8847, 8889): 1.00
